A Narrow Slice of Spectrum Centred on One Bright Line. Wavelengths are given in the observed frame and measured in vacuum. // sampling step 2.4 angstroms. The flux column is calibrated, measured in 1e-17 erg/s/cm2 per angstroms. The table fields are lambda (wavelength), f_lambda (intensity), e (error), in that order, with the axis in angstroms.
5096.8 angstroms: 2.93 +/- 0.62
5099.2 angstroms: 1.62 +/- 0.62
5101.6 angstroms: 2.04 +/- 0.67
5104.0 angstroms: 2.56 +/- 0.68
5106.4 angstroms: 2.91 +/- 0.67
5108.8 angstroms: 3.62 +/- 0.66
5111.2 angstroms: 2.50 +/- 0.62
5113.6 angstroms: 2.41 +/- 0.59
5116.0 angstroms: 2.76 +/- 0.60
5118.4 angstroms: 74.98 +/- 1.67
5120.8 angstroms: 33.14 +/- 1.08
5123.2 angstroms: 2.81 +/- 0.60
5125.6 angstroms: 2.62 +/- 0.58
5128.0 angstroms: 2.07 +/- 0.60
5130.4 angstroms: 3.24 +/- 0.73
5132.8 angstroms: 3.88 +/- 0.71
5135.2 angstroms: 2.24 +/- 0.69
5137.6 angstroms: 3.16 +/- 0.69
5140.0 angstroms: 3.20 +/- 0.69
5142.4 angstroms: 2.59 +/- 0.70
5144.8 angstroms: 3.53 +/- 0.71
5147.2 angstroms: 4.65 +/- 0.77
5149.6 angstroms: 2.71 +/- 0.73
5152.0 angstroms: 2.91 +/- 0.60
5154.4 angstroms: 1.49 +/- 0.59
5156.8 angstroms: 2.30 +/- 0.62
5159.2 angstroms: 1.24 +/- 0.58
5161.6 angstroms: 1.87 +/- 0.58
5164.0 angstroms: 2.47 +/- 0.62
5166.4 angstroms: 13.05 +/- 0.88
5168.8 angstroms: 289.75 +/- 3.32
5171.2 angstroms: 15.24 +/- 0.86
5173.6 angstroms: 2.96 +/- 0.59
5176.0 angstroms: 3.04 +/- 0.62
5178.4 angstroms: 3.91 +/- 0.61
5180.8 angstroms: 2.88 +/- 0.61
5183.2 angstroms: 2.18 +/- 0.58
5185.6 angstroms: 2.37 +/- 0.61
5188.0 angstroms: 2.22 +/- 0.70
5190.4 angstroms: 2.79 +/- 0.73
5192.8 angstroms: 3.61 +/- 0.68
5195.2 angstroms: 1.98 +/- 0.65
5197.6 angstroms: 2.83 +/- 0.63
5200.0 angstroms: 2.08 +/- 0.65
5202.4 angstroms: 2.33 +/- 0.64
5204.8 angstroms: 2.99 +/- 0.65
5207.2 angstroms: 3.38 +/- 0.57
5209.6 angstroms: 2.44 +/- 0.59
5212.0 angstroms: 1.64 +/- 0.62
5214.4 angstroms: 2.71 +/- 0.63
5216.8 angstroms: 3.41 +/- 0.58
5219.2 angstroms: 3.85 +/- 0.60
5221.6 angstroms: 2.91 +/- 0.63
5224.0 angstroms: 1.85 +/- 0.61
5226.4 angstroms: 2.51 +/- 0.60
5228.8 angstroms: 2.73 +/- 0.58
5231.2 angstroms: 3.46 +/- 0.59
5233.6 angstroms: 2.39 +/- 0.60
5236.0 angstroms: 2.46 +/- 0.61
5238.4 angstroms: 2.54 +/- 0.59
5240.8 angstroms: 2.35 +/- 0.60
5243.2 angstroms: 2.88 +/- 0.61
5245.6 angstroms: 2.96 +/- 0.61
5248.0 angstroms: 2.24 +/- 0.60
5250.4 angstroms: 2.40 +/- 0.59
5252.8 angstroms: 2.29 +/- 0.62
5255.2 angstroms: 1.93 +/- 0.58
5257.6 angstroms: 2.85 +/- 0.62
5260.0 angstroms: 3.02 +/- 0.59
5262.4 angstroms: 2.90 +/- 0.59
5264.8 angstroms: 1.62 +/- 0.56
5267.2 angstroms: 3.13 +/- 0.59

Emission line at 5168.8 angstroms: [O III] 5007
